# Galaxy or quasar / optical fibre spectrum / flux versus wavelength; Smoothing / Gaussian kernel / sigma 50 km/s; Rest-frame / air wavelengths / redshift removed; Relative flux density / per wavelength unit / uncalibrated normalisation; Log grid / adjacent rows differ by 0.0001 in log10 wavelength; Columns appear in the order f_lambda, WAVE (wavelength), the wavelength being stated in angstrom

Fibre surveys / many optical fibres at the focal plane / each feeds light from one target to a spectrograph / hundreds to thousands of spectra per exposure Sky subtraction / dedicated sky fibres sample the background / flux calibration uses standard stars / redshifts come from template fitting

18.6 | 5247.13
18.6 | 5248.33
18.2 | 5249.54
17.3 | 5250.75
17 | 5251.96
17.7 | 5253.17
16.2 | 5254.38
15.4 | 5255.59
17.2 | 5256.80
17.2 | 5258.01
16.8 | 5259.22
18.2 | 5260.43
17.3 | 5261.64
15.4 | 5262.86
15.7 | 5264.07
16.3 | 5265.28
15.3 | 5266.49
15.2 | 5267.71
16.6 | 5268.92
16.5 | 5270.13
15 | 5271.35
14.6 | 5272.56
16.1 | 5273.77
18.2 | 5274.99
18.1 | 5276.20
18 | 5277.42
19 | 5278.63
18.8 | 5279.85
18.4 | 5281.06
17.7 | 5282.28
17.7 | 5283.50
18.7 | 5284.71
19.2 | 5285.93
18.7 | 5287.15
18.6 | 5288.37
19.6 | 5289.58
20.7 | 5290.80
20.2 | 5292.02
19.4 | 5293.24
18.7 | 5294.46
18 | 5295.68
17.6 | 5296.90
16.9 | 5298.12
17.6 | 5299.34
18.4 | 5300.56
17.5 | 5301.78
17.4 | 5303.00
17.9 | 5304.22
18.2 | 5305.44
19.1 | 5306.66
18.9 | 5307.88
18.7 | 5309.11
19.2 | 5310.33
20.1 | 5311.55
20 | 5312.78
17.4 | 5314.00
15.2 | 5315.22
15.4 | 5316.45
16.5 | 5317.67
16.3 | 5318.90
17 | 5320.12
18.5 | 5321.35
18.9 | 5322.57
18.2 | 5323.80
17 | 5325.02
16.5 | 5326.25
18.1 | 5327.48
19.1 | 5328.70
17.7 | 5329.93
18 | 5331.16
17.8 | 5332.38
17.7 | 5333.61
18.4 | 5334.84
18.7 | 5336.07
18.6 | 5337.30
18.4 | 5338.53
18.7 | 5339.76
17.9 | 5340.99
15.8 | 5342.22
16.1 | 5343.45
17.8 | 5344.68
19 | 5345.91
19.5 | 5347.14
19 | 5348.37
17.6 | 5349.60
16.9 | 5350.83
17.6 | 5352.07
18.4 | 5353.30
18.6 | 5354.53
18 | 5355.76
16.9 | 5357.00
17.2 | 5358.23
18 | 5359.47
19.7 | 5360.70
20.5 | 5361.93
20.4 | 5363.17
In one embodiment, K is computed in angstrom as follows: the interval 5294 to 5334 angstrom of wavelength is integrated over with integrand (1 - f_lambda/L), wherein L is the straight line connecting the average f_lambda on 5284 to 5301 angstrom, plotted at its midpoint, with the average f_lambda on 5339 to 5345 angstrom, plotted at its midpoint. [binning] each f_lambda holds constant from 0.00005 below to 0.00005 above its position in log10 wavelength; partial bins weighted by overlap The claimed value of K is 0.5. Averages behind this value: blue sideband 18.7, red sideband 17.3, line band 17.9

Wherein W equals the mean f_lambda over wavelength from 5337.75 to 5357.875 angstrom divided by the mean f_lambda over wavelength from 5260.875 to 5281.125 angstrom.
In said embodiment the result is 1.07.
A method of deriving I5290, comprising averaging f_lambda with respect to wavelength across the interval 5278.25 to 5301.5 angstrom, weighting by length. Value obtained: 18.6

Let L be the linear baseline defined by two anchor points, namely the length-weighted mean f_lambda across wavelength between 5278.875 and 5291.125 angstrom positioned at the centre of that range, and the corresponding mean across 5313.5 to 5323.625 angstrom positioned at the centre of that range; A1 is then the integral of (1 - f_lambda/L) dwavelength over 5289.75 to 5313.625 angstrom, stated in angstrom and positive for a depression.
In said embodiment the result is -1.1 angstrom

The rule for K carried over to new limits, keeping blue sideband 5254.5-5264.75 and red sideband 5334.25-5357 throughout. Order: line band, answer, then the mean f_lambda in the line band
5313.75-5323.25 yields 0.4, 16.9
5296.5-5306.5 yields -0.3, 17.8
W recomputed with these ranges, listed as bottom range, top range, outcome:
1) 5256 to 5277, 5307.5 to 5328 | 1.08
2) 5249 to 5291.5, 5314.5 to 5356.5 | 1.02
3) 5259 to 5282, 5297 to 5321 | 1.06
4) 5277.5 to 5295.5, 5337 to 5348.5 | 0.95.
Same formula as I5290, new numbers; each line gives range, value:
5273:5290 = 18.3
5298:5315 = 18.4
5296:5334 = 17.8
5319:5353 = 17.9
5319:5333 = 17.8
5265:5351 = 17.9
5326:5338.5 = 18.1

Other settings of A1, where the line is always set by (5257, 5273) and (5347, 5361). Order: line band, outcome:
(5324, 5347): -0.3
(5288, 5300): -1.4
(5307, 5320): -0.4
